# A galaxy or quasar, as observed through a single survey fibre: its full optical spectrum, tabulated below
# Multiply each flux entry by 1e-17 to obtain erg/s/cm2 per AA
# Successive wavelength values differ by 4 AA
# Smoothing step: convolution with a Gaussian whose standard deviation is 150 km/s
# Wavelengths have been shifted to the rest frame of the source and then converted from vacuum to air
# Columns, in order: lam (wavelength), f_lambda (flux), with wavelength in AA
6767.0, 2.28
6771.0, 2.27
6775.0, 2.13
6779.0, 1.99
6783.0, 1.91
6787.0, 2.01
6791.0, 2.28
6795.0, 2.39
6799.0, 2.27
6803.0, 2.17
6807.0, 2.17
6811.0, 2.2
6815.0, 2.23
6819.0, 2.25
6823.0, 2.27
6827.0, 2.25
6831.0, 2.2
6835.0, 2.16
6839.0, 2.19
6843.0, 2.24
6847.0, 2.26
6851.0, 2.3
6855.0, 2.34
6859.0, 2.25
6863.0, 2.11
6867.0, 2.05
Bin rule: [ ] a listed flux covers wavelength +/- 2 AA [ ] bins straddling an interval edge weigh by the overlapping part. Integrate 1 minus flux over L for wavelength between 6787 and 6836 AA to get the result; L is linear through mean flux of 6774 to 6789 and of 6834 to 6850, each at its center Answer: -2.78 AA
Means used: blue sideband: 2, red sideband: 2.22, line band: 2.23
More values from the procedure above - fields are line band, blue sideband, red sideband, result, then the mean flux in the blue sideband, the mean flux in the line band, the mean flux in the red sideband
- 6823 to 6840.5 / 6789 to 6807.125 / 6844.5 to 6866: 0.34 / 2.26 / 2.21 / 2.24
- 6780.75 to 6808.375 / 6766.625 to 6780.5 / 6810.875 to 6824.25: 0.37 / 2.16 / 2.17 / 2.24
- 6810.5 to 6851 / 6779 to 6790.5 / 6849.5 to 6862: -0.85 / 2.01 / 2.23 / 2.28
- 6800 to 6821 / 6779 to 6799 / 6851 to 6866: -0.35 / 2.14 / 2.21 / 2.23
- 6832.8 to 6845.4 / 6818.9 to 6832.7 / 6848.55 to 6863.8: 0.29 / 2.24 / 2.2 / 2.26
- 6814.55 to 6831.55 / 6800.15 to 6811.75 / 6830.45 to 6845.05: -0.41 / 2.18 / 2.24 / 2.2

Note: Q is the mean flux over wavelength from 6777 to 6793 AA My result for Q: 2.05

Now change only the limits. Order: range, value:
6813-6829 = 2.25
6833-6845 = 2.2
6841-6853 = 2.27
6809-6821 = 2.23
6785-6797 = 2.23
